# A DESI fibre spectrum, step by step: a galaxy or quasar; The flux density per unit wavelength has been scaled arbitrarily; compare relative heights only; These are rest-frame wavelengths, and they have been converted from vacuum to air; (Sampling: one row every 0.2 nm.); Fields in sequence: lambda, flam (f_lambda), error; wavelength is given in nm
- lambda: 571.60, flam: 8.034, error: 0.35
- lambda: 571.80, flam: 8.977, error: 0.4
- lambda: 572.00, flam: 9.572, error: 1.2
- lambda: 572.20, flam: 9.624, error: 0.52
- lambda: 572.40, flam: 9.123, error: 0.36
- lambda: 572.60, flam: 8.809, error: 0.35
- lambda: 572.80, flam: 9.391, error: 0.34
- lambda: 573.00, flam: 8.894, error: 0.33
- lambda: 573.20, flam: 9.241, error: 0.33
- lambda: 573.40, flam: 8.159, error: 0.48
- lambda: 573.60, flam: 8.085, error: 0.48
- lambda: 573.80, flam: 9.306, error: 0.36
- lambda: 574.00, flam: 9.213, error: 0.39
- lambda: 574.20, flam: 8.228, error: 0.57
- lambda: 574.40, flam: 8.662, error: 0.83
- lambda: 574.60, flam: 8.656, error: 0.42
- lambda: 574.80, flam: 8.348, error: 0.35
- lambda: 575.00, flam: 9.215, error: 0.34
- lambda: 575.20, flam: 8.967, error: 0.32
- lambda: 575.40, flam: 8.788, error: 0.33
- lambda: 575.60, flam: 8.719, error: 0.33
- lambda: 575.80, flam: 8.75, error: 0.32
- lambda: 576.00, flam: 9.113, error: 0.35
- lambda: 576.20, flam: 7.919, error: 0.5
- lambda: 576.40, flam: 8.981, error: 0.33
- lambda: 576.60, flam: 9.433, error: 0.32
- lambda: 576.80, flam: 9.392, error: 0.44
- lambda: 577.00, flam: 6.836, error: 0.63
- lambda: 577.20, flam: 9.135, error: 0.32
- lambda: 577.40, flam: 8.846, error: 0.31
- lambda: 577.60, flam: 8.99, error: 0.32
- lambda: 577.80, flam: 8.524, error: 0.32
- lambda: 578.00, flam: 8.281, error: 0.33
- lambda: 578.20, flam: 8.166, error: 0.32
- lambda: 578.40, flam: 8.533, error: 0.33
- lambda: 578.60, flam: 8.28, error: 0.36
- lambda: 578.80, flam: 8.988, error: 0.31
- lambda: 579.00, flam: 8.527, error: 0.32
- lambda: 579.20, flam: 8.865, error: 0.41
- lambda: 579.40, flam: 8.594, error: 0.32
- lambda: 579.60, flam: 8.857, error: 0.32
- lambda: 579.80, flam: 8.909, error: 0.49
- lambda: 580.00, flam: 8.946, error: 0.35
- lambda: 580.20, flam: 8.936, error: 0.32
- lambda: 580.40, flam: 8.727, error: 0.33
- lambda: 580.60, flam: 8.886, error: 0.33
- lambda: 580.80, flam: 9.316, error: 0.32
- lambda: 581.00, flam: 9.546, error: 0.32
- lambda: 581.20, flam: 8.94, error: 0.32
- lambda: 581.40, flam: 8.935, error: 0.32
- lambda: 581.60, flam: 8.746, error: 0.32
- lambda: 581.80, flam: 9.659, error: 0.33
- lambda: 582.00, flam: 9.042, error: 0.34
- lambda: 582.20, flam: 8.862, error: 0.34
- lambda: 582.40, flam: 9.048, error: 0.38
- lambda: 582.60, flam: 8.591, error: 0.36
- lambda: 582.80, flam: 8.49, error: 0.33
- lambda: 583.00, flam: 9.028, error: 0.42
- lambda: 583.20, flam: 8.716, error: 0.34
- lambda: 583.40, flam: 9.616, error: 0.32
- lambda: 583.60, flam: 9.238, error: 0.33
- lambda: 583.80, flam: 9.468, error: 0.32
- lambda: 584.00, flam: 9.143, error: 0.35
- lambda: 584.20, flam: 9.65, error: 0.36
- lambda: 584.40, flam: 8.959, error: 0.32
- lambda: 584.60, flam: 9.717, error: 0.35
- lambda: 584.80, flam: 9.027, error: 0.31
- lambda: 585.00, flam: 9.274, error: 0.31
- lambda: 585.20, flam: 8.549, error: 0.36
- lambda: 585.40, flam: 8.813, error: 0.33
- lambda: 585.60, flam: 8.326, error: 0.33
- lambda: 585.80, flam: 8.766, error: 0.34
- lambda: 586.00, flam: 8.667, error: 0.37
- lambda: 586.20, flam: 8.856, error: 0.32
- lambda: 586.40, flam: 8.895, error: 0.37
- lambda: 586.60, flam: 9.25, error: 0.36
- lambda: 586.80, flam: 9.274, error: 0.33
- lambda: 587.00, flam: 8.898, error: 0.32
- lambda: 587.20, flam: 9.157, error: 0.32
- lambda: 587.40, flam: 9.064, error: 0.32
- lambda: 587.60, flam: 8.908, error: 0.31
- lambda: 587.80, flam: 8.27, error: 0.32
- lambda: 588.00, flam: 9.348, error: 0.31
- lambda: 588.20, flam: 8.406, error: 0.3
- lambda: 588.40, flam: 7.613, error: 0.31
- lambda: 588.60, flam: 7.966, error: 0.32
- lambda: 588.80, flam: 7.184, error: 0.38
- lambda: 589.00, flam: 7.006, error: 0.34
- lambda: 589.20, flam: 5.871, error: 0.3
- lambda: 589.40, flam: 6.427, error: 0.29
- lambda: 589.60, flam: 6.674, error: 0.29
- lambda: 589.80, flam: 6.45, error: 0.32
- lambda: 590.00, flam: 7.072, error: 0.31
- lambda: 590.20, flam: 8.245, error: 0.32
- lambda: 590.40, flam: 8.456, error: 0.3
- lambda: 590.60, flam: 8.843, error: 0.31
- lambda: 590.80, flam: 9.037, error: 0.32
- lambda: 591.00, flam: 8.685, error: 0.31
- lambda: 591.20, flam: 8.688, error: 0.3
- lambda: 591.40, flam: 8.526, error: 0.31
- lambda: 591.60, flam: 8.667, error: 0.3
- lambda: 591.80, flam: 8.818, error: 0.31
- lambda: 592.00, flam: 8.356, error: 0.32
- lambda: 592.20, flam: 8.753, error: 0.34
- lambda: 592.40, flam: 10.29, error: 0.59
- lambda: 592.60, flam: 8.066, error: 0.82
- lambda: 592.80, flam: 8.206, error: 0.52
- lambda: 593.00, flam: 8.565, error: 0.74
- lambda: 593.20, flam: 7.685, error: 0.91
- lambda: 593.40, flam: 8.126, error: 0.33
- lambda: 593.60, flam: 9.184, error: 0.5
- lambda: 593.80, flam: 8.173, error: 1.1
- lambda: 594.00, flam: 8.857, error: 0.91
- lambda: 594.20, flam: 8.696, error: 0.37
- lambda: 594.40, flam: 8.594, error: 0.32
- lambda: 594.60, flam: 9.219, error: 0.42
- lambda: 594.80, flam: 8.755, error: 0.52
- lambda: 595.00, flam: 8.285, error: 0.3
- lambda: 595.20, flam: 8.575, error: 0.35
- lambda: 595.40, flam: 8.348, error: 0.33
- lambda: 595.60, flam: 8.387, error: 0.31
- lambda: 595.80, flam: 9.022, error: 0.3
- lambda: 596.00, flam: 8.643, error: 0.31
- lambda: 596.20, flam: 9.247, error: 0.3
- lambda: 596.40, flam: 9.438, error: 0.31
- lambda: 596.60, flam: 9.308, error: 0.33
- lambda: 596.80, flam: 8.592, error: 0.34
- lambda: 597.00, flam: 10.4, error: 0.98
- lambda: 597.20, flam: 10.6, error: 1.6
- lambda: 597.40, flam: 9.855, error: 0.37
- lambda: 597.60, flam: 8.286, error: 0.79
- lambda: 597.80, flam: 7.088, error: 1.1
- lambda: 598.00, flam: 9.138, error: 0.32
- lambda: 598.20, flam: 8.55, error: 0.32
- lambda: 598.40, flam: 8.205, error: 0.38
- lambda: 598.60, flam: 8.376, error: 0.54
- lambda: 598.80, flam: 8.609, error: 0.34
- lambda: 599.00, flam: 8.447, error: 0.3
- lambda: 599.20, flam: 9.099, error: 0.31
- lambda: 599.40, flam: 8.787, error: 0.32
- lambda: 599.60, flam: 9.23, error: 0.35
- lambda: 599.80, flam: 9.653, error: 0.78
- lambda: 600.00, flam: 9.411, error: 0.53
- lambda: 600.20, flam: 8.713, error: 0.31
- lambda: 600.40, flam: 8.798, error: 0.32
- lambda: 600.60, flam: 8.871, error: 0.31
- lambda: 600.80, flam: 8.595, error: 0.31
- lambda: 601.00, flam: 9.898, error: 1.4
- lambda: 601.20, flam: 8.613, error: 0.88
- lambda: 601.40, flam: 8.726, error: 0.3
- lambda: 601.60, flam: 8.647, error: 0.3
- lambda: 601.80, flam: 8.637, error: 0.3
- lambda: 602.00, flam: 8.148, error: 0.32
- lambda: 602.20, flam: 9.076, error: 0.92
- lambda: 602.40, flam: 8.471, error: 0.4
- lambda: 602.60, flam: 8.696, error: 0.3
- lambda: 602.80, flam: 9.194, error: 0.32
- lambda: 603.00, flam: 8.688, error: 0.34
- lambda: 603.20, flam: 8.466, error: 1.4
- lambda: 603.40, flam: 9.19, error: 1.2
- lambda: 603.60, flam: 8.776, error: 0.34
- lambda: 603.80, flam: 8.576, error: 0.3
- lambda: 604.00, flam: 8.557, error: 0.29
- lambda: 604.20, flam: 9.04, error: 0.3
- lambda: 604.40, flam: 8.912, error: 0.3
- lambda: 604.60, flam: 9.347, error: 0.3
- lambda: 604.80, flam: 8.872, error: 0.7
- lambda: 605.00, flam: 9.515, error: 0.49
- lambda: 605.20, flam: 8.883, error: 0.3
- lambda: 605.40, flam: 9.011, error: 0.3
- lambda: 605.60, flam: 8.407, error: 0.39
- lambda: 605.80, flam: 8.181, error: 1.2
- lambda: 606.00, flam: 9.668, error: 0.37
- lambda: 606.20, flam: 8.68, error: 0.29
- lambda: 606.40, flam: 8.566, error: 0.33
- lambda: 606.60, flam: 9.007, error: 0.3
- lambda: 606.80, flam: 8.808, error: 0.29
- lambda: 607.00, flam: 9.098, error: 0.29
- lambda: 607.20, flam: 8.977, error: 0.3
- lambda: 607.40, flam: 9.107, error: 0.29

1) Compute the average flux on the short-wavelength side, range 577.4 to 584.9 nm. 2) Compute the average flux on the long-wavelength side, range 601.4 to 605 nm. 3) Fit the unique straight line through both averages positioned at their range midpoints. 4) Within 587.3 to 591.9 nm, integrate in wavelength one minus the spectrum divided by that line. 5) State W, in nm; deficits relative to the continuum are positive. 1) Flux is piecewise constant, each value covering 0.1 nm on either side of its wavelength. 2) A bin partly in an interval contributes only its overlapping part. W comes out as 0.45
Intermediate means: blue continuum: 8.94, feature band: 8.01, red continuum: 8.8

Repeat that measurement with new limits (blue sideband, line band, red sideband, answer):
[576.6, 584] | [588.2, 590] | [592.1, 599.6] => 0.372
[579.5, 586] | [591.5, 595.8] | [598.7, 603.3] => 0.147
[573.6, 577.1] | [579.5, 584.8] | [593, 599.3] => -0.207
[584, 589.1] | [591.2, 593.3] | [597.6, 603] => 0.032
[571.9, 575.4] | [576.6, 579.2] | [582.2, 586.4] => 0.103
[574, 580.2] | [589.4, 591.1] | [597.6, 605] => 0.175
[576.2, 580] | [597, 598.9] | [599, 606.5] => 0.000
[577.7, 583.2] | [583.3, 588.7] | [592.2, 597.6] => -0.054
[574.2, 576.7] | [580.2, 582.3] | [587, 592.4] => -0.133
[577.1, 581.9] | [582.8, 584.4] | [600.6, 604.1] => -0.068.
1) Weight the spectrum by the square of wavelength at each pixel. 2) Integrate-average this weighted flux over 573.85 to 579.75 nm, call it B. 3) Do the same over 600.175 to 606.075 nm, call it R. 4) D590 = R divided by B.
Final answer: 1.1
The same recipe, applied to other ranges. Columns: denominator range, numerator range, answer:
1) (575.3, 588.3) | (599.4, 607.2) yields 1.08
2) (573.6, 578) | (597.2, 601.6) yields 1.10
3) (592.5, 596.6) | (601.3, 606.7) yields 1.05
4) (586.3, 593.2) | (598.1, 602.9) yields 1.10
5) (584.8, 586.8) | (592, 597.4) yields 1.03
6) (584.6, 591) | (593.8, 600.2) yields 1.10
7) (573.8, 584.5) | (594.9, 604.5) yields 1.07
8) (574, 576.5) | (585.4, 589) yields 1.03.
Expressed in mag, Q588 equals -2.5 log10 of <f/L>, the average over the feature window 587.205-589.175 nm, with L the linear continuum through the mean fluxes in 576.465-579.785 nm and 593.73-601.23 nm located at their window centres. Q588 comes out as 0.079 mag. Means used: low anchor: 8.65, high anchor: 8.88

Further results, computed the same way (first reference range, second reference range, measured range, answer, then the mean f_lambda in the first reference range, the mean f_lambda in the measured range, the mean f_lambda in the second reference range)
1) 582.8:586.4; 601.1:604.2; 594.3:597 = 0.00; 9.03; 8.86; 8.71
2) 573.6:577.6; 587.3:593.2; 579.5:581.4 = -0.06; 8.75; 9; 8.15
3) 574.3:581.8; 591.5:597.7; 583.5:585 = -0.06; 8.78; 9.31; 8.84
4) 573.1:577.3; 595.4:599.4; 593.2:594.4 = 0.04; 8.72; 8.53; 8.89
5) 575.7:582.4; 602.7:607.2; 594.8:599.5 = 0.00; 8.81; 8.84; 8.89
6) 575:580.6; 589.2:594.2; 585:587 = -0.05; 8.72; 8.85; 8.25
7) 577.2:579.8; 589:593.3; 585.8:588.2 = -0.08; 8.65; 8.93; 8.09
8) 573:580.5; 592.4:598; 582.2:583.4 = -0.01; 8.71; 8.85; 8.78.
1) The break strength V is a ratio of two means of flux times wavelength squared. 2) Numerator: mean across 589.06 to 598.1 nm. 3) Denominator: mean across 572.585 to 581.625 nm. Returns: 1.03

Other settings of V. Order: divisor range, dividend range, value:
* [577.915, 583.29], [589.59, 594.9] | 1.00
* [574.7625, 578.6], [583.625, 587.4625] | 1.07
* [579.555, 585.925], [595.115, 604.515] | 1.04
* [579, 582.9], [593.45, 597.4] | 1.06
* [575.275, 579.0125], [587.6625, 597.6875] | 1.03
